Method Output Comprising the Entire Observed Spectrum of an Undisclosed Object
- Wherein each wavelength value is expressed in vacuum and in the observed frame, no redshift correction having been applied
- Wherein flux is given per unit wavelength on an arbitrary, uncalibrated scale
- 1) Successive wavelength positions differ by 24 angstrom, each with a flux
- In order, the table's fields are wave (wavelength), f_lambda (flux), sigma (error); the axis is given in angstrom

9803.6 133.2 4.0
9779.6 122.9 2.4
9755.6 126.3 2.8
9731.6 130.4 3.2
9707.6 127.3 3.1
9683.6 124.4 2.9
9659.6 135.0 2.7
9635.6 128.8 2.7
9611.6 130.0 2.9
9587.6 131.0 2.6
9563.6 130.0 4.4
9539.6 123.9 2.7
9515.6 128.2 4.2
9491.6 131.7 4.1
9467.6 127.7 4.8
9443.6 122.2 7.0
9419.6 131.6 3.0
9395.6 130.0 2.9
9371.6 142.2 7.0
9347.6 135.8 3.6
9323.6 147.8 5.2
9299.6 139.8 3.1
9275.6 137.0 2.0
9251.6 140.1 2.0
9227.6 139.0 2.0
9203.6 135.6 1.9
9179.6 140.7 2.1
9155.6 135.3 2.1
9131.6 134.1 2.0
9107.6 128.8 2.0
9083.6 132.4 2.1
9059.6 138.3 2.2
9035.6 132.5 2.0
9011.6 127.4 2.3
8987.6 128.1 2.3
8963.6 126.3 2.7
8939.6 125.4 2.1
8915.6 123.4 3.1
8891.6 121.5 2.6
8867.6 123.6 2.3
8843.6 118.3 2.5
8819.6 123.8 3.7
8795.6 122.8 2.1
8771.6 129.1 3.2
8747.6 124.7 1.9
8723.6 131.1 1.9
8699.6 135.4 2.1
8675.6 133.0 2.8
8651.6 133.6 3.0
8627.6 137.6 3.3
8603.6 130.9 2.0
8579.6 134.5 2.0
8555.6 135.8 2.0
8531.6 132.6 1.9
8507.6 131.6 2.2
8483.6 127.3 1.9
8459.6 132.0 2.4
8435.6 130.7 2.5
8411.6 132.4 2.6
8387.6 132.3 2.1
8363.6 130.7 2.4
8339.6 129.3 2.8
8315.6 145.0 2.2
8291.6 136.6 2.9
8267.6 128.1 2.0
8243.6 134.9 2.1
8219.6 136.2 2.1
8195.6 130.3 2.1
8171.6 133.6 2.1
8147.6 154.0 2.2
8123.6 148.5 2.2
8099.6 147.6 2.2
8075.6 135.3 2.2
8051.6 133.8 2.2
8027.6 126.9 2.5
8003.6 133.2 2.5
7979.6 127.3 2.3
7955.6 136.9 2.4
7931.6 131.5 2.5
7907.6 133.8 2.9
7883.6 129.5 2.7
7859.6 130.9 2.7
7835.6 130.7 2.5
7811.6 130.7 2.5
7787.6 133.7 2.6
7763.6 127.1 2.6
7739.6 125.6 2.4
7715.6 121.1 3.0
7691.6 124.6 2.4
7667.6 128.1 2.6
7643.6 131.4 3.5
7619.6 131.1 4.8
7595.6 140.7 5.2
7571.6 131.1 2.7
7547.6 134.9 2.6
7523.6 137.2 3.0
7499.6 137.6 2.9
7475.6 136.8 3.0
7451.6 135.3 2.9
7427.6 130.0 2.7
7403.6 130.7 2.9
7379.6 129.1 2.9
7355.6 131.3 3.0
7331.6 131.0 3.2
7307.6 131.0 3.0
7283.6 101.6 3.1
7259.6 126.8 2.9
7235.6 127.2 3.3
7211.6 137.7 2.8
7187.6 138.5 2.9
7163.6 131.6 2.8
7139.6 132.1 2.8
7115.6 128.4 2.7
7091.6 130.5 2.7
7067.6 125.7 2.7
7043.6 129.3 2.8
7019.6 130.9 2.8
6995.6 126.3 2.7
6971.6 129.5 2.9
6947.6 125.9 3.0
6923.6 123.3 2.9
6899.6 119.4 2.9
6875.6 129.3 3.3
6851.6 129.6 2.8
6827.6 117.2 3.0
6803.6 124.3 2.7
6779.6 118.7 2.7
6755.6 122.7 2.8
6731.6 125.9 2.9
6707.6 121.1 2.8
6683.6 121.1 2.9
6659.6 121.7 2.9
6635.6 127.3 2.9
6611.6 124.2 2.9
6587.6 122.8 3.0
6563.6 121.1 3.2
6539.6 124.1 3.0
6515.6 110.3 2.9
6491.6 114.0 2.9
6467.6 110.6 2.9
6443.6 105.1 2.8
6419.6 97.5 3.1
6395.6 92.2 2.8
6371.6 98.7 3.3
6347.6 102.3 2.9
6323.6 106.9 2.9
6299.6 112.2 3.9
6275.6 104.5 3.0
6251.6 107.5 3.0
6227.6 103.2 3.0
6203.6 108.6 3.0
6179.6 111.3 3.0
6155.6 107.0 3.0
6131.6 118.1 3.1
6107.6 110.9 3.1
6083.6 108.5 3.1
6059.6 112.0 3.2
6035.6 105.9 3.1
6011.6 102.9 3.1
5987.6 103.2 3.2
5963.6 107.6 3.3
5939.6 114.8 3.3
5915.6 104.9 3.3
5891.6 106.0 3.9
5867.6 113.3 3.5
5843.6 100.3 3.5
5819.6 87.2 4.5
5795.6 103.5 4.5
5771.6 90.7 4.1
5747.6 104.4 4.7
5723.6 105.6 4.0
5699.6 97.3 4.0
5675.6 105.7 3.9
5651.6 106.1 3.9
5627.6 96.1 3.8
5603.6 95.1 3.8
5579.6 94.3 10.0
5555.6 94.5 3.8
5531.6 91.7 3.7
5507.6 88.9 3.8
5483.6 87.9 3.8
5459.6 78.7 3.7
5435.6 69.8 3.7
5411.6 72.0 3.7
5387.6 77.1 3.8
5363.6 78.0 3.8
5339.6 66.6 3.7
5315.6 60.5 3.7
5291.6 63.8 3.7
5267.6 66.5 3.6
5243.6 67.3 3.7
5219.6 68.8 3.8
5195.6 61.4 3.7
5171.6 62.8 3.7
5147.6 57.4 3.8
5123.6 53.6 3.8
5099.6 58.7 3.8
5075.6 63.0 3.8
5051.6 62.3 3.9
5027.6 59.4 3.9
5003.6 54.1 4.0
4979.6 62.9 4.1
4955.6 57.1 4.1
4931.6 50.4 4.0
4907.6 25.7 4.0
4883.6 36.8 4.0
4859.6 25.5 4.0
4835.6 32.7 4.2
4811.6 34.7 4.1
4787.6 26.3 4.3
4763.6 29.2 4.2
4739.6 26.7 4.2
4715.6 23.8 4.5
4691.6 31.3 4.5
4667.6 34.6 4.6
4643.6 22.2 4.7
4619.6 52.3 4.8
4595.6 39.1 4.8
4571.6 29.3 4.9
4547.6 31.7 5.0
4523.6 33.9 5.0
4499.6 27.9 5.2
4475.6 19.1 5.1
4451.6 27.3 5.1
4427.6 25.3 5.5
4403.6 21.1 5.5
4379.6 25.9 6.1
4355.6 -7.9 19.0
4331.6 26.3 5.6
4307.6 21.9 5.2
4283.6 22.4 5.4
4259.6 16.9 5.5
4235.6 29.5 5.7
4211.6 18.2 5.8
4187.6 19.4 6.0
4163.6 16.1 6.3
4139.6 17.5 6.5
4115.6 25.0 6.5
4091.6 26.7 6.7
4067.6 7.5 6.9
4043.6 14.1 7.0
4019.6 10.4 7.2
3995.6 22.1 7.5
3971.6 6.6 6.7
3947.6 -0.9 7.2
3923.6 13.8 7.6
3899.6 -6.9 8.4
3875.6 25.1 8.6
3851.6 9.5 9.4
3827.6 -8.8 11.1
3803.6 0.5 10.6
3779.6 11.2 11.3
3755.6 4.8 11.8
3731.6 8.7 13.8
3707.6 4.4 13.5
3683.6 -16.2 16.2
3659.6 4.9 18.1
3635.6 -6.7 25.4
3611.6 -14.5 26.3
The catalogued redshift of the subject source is 0.24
